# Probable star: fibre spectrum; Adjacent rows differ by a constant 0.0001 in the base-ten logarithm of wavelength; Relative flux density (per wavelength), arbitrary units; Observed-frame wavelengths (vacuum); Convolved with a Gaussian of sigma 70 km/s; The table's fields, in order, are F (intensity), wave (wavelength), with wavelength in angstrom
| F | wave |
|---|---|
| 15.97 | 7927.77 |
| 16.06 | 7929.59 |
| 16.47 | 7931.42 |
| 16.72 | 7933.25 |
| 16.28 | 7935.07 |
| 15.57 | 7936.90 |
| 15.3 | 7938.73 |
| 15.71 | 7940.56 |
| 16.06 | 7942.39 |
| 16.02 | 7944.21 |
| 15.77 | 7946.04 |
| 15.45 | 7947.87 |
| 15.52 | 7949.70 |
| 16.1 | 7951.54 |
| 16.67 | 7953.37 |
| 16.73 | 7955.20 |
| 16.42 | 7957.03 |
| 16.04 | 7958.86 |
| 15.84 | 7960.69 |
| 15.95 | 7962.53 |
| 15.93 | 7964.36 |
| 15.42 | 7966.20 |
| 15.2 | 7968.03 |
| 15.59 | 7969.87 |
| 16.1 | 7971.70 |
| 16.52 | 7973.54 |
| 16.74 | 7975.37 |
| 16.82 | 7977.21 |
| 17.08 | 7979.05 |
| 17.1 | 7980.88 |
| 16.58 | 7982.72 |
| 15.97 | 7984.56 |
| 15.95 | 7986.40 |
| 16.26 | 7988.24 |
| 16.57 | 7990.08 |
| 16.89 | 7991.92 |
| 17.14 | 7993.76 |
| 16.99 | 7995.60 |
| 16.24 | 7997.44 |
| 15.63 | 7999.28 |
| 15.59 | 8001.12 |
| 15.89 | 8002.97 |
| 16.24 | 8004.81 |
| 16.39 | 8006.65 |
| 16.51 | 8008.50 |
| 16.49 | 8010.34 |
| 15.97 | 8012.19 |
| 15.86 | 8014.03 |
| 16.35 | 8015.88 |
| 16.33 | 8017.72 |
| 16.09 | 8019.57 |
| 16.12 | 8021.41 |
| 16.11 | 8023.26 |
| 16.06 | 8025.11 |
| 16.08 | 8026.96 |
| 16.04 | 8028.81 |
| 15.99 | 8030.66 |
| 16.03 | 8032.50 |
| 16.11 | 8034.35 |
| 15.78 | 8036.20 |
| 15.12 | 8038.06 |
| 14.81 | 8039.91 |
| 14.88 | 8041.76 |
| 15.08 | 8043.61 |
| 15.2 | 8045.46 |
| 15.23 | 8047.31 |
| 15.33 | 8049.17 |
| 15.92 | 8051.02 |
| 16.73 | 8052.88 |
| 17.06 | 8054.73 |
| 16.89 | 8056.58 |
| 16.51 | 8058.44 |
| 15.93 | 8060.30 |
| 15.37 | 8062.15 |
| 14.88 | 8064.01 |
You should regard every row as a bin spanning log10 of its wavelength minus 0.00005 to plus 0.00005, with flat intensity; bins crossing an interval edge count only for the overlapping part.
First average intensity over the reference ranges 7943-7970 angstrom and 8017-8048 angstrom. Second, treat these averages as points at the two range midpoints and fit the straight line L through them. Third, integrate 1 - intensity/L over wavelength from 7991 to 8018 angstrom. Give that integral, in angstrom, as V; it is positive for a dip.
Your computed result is -0.9 angstrom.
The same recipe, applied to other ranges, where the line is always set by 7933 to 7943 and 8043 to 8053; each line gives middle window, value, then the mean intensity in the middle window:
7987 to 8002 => -0.7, 16.4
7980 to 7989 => -0.4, 16.4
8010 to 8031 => -0.7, 16.1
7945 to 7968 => -0.2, 16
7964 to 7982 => -0.6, 16.3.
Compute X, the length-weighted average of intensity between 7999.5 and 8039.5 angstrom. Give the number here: 16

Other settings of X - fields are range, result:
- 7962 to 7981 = 16.2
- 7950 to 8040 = 16.2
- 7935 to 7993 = 16.1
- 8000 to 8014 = 16.1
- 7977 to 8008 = 16.4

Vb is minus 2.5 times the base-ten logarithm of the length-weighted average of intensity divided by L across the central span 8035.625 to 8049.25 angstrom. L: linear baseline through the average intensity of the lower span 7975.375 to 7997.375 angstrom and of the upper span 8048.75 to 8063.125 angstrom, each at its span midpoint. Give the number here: 0.081 mag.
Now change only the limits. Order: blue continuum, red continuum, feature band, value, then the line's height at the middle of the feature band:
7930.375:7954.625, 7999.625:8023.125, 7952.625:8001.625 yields -0.02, 16.1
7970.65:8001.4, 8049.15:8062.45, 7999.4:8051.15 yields 0.04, 16.4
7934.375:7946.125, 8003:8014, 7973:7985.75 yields -0.04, 16.1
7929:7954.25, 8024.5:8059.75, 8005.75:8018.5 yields -0.03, 15.9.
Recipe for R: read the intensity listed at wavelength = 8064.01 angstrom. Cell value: 14.88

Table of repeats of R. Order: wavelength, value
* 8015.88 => 16.35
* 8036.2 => 15.78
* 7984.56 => 15.97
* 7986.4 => 15.95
